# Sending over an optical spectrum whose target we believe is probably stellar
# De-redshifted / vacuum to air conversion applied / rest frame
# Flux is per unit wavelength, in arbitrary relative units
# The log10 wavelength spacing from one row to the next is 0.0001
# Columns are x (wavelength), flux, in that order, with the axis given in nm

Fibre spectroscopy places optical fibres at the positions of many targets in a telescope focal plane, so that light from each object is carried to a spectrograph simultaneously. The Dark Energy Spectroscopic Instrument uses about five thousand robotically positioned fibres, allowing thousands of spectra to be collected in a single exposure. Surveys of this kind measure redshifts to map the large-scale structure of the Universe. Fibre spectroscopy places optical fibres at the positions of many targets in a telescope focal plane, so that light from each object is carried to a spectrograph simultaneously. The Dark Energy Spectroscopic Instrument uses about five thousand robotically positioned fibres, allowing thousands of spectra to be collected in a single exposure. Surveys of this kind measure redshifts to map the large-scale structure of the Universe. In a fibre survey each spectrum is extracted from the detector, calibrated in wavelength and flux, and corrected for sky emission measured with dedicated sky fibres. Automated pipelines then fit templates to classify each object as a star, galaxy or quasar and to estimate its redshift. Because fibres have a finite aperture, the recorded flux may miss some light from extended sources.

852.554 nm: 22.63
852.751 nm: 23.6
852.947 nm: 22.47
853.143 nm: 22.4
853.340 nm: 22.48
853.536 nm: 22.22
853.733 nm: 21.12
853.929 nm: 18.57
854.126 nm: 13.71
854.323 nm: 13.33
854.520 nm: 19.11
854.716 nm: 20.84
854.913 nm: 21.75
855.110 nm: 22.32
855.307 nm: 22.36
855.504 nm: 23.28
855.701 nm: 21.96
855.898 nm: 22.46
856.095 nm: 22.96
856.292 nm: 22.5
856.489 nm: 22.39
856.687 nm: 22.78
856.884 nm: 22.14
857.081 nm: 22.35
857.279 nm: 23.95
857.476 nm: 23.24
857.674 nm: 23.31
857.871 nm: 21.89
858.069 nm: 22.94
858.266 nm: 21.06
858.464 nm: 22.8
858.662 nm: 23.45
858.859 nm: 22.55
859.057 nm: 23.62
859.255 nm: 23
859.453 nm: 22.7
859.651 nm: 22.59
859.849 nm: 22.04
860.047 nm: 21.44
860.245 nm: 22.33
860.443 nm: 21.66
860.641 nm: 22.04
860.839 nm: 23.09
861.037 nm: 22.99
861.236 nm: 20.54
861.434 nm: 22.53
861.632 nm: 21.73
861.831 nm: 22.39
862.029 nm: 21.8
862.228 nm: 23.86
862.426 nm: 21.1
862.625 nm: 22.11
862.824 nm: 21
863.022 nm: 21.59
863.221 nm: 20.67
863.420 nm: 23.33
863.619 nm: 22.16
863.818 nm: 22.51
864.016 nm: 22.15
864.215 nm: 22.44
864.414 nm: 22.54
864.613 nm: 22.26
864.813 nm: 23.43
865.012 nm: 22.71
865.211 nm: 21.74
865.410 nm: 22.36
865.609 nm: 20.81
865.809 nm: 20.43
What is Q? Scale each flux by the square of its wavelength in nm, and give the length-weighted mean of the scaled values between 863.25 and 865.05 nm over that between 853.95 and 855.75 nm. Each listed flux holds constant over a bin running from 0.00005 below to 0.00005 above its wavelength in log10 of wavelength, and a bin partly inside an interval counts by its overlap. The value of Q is 1.17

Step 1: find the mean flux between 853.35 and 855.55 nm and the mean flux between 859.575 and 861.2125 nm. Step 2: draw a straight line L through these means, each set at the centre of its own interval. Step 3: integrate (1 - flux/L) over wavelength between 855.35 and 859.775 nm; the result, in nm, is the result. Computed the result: -0.34 nm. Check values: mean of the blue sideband 19.9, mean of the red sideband 22.2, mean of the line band 22.7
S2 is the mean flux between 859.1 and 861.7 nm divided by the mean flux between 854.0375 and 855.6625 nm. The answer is 1.13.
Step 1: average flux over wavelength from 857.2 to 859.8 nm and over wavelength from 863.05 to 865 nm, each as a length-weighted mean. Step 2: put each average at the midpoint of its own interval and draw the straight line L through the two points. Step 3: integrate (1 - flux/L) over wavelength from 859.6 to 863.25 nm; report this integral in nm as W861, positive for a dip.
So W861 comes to 0.096 nm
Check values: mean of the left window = 22.8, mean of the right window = 22.4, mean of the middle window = 22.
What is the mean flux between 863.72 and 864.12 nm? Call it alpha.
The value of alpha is 22.4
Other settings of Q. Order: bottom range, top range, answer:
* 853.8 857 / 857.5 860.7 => 1.09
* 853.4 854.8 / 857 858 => 1.25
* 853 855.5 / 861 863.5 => 1.11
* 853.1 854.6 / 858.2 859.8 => 1.21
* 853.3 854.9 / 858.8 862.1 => 1.19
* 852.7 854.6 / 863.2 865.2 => 1.16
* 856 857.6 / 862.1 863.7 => 0.98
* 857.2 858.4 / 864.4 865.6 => 1.00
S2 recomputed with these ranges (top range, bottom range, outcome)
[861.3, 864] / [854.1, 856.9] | 1.05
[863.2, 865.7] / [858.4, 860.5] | 0.99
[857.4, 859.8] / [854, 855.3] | 1.21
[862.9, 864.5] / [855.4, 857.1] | 0.98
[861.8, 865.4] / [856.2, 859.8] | 0.98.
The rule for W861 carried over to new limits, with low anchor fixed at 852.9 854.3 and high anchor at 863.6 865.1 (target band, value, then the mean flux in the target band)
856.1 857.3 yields -0.11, 22.6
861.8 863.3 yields 0.02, 21.8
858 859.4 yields -0.10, 22.8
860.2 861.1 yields -0.03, 22.4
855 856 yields -0.10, 22.5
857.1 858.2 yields -0.11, 23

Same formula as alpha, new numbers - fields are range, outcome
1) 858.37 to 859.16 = 23.1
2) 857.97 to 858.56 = 22.3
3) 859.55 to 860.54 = 22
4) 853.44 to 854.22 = 18.9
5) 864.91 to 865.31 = 22.3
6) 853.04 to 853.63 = 22.4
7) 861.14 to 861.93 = 21.8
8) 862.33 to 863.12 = 21.4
